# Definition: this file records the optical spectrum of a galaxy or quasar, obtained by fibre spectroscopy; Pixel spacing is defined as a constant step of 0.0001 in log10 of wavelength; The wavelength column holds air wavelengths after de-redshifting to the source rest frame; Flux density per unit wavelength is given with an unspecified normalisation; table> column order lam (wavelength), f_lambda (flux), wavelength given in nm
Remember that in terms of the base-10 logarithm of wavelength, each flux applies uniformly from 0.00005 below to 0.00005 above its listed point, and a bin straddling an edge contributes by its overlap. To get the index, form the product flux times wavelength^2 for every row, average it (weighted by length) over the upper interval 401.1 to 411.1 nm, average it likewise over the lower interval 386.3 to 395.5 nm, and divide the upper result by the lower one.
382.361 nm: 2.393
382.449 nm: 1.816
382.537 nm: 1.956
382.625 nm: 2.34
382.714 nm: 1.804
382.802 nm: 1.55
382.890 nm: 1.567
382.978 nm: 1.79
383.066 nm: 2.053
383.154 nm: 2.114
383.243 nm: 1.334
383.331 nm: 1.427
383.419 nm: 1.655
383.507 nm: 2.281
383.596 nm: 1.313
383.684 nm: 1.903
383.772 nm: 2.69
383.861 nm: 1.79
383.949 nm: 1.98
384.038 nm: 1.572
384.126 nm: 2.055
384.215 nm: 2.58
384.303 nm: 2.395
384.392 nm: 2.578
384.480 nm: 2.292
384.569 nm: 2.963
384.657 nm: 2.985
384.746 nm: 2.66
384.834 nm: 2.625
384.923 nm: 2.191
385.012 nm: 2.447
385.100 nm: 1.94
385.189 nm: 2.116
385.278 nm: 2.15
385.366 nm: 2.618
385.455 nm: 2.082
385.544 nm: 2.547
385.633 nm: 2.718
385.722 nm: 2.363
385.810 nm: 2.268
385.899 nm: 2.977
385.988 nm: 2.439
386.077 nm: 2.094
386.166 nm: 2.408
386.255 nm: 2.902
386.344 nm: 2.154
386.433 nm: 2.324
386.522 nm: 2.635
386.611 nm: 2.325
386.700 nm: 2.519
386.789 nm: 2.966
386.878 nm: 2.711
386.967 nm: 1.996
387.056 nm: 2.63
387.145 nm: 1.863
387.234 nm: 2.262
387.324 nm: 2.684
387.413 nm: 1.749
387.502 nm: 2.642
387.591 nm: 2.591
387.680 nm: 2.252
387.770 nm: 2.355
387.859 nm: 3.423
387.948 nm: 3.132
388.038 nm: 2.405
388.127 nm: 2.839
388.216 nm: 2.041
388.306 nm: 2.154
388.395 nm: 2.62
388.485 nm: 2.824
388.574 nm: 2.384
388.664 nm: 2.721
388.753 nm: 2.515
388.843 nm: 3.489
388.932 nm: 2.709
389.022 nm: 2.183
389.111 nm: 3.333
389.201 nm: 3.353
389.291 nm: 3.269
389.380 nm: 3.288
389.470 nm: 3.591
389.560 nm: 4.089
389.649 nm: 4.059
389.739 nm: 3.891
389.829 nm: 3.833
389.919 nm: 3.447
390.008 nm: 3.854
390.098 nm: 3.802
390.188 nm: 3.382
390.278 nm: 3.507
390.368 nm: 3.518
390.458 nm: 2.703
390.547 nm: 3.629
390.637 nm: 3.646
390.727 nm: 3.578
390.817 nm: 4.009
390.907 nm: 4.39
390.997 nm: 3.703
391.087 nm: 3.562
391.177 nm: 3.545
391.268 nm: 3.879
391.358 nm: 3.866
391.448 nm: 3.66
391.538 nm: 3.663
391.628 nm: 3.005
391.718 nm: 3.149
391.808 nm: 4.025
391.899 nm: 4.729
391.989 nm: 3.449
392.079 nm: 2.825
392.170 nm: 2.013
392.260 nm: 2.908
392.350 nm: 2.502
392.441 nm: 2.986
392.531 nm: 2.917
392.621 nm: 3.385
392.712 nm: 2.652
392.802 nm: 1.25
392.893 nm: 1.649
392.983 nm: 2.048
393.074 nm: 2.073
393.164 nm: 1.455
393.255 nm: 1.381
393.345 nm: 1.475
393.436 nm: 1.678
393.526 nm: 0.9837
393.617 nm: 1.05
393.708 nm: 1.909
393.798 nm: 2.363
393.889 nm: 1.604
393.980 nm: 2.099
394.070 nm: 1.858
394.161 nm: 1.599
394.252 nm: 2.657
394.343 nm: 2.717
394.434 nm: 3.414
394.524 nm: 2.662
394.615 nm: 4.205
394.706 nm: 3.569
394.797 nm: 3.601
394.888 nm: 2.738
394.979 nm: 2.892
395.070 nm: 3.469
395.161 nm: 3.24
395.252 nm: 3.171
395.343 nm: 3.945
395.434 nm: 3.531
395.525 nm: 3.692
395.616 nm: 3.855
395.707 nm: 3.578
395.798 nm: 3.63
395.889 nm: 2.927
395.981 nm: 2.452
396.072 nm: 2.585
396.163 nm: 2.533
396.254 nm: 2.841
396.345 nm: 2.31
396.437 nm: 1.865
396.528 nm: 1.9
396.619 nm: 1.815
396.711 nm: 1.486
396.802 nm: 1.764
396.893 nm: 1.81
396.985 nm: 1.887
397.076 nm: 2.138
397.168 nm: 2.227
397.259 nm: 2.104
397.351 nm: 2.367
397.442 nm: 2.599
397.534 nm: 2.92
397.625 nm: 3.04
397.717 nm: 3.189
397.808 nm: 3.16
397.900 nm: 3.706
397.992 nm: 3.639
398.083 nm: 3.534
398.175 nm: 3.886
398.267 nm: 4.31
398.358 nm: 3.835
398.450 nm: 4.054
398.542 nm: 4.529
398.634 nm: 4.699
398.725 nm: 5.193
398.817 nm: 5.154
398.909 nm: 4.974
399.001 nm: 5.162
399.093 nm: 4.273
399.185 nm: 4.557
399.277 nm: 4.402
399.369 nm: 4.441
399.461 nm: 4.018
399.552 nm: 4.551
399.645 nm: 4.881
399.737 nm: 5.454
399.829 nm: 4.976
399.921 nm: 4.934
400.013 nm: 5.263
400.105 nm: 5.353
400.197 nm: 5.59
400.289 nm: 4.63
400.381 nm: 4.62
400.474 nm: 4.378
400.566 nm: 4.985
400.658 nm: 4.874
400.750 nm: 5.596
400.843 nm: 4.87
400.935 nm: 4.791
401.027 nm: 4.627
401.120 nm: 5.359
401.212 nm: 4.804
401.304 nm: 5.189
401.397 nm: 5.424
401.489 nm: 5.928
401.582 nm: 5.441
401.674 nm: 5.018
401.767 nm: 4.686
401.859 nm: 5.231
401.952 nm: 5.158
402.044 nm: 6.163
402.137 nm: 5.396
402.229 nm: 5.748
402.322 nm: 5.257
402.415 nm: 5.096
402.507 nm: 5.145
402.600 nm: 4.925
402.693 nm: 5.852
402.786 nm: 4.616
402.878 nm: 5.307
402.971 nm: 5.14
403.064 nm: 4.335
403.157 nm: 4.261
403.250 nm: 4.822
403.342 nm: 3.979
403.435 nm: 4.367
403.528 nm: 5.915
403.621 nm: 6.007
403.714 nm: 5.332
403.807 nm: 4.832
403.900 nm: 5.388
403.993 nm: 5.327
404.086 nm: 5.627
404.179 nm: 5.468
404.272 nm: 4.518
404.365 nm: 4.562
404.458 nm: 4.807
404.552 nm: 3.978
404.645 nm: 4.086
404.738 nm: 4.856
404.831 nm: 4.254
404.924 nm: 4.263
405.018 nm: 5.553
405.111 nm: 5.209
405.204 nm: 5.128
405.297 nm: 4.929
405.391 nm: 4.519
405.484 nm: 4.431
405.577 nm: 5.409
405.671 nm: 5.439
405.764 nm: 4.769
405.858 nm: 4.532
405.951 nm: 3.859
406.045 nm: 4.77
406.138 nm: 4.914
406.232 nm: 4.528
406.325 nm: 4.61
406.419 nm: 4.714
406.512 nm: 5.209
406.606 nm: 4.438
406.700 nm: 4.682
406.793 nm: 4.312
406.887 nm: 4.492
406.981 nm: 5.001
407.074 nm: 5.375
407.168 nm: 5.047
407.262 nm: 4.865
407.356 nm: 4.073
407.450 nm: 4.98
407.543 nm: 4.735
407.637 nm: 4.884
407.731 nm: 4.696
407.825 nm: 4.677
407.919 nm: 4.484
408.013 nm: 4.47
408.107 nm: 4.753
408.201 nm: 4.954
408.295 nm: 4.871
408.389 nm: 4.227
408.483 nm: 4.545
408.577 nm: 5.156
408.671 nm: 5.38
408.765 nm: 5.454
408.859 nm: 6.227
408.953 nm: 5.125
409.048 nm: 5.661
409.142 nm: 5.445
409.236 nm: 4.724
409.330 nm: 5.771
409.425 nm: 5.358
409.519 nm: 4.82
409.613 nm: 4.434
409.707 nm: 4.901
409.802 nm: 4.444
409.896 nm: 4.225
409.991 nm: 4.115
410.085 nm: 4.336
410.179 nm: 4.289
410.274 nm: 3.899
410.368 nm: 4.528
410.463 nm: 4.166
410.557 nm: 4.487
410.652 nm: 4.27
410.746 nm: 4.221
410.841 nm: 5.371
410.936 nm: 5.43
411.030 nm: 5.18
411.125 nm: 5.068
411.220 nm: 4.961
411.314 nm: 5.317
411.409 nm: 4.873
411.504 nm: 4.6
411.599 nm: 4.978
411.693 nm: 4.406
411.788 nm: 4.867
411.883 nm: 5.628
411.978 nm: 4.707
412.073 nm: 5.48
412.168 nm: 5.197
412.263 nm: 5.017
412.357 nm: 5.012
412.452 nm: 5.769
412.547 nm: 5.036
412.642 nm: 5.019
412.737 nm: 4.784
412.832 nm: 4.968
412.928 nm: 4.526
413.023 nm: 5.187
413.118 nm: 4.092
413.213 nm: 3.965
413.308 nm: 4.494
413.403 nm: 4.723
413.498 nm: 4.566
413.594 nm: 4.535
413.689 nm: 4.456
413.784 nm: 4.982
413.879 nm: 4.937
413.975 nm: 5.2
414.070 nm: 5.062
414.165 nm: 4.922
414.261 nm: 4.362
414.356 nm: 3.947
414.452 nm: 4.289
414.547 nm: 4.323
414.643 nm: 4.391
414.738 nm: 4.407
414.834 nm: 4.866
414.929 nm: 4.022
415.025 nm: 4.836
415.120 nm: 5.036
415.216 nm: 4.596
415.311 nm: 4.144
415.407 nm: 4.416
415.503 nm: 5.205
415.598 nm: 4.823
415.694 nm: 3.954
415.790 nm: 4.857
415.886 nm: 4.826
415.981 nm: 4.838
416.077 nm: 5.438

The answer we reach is 1.8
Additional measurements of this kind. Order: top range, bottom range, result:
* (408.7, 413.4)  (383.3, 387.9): 2.36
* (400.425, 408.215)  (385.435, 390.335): 1.91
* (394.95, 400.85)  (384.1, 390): 1.46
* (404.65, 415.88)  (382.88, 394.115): 2.01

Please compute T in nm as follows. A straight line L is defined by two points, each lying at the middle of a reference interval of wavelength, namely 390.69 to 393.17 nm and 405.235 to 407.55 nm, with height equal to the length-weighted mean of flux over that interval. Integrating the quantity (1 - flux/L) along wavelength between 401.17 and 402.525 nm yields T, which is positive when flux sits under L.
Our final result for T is -0.34 nm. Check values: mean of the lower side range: 3.13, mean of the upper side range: 4.75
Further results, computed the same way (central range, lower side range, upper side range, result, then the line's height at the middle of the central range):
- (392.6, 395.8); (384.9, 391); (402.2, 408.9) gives 0.91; 3.56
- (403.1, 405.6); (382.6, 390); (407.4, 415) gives -0.43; 4.16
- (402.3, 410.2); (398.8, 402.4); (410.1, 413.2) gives 0.11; 4.93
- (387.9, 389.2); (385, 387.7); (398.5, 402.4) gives 0.05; 2.81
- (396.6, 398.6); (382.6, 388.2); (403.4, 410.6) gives 0.43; 3.73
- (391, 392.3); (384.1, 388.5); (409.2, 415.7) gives -0.24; 2.93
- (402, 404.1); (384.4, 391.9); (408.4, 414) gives -0.49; 4.18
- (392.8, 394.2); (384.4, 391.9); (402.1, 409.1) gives 0.74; 3.53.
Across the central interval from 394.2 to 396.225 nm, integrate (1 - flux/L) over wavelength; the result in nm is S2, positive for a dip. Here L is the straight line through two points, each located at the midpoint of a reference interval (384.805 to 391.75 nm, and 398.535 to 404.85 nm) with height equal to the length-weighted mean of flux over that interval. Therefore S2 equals 0.39 nm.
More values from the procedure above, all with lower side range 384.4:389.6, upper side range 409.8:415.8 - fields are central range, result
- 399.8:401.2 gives -0.487 nm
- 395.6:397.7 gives 0.576 nm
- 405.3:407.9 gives -0.338 nm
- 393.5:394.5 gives 0.352 nm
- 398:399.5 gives -0.364 nm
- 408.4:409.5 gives -0.229 nm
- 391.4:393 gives 0.034 nm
